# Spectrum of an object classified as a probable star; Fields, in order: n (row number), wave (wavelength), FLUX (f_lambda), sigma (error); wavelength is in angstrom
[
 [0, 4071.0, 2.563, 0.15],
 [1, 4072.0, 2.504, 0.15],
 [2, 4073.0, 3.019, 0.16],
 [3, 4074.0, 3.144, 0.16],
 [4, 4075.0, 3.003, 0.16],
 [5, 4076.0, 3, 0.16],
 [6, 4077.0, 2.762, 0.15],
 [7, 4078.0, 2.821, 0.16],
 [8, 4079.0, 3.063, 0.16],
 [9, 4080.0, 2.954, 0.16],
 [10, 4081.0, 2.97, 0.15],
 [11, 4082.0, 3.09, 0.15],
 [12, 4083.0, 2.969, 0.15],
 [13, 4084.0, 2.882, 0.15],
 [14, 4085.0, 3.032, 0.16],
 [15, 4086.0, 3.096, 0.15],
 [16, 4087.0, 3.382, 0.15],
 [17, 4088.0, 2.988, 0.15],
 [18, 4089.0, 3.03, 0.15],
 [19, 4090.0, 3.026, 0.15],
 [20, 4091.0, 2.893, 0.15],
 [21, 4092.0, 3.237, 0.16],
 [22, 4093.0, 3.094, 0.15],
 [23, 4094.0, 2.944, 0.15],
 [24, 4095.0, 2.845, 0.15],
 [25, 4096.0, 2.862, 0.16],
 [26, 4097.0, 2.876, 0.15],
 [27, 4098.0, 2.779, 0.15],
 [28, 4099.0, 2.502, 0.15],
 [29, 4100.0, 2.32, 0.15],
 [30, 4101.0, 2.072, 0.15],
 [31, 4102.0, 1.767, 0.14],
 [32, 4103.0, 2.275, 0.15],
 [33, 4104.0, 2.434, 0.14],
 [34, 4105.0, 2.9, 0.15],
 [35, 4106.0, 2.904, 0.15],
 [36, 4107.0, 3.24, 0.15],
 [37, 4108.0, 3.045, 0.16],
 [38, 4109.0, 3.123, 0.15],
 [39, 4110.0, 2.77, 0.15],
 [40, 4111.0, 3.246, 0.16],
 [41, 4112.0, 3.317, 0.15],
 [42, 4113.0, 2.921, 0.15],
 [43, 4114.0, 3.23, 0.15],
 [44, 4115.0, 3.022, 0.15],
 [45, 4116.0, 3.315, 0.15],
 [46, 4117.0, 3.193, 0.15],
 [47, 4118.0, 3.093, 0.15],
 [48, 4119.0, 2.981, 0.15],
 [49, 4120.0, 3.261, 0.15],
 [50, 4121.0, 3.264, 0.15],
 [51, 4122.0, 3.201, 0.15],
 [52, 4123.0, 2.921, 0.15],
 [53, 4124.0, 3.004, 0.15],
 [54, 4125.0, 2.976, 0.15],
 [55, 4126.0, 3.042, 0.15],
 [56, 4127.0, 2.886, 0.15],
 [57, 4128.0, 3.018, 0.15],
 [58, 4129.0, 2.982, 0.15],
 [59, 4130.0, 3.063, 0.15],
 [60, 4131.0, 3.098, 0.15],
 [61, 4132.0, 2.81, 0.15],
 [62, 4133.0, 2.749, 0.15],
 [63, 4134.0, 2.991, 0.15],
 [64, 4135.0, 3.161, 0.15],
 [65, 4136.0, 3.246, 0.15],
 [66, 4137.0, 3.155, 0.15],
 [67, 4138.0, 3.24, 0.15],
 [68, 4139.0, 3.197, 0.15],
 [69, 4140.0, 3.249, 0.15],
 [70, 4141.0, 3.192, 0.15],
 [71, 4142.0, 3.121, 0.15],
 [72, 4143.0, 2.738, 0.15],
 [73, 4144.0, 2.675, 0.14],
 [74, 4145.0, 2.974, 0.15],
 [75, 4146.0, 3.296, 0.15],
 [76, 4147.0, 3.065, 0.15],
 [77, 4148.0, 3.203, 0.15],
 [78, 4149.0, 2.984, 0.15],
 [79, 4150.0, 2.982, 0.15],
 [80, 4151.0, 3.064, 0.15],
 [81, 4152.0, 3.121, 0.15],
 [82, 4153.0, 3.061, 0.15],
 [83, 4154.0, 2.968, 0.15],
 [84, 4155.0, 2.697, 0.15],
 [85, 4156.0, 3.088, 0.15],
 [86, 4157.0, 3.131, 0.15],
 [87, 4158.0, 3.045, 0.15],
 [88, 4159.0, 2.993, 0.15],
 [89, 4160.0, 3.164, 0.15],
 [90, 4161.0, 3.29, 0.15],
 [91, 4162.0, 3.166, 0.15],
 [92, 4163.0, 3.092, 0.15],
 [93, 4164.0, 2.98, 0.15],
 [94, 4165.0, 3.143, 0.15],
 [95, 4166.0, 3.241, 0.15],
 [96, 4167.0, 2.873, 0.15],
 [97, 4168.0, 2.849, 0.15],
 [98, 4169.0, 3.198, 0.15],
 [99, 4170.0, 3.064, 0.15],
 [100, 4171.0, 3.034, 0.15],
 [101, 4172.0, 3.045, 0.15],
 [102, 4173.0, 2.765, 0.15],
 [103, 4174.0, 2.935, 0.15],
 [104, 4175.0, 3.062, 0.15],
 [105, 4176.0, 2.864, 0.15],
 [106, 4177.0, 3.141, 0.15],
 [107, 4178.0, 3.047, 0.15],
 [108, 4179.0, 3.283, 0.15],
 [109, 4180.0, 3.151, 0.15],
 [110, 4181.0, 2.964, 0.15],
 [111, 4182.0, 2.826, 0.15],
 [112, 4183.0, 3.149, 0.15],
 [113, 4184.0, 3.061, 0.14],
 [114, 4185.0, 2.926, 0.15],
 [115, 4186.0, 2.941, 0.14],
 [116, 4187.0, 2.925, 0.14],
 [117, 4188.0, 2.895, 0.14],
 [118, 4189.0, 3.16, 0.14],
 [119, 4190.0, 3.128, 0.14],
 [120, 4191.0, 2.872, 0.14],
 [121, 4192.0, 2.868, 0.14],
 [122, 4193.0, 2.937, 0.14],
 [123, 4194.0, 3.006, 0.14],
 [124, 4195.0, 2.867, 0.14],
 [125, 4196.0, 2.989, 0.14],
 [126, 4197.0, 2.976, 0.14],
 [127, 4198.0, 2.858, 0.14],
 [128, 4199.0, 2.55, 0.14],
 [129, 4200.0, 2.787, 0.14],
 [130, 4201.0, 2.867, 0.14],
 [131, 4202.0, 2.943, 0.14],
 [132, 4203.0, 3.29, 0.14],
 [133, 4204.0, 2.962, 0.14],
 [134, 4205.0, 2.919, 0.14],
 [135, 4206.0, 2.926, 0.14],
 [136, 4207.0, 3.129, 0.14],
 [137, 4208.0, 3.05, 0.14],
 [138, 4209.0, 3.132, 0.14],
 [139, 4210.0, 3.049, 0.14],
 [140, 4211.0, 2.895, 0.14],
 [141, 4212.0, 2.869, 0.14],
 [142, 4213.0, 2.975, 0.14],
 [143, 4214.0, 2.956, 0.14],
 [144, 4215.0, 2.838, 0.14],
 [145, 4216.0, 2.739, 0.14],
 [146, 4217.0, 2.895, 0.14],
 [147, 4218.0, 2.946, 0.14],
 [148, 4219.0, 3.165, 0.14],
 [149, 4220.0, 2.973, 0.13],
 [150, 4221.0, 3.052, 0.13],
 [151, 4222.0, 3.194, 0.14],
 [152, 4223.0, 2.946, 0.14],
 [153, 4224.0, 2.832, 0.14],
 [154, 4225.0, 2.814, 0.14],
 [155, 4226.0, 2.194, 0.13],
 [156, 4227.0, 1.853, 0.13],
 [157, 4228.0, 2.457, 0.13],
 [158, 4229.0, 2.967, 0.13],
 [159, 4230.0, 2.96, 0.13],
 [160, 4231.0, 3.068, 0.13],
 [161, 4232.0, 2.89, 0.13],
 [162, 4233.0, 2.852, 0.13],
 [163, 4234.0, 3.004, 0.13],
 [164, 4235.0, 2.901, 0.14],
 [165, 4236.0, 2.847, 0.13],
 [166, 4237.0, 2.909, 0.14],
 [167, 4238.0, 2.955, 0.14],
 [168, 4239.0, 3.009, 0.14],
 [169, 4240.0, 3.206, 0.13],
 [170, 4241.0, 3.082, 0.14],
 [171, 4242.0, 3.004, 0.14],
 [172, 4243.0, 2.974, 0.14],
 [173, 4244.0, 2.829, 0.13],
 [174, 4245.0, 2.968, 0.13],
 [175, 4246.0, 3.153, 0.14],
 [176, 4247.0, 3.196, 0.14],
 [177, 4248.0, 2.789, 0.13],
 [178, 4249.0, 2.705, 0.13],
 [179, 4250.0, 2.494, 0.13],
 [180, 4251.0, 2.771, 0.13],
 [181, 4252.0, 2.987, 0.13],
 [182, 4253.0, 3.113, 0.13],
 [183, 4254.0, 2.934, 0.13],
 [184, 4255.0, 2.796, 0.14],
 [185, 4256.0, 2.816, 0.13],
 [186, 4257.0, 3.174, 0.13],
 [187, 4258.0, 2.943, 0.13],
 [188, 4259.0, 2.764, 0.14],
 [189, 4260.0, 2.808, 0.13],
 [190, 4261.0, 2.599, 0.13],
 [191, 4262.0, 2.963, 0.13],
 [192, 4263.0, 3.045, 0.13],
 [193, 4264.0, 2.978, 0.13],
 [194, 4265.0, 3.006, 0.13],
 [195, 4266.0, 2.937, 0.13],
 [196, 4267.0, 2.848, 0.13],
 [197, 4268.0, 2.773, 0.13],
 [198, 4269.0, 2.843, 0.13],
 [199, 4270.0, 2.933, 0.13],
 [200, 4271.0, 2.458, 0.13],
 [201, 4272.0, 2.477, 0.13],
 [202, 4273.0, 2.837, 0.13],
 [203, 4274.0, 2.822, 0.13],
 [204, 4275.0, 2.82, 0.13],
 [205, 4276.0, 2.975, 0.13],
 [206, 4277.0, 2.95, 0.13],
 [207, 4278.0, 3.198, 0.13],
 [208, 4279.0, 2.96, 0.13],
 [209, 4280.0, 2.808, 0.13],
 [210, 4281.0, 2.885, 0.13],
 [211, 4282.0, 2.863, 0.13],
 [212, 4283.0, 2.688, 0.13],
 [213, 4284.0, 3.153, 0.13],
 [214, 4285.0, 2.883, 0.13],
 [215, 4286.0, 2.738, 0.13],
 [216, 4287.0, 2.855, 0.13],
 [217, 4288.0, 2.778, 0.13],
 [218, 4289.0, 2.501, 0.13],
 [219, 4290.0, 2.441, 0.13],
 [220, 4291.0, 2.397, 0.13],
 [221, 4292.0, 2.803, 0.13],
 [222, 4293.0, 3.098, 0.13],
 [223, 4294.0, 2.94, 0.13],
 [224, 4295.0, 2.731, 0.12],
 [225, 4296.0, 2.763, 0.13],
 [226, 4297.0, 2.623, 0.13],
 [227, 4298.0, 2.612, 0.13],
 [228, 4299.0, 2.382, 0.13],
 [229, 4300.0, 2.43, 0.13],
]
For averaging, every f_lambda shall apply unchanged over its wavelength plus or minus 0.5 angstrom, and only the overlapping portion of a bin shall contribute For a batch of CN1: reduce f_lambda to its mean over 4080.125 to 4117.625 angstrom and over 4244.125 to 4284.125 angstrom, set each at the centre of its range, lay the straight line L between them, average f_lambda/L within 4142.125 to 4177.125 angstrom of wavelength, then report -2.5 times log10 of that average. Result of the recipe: -0.05 mag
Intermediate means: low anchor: 2.91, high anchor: 2.88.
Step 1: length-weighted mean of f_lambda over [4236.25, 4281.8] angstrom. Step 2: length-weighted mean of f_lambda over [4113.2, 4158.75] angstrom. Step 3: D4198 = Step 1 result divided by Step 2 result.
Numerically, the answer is 0.9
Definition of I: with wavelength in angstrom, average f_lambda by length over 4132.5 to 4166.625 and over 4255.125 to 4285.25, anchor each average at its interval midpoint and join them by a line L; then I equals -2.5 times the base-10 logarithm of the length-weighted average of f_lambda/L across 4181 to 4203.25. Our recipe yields 0.021 mag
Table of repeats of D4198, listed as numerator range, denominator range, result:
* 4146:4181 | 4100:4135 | 1.04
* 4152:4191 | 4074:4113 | 1.05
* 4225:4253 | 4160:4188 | 0.94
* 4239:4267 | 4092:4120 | 1.02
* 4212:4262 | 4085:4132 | 0.98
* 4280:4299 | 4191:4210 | 0.93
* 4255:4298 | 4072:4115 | 0.98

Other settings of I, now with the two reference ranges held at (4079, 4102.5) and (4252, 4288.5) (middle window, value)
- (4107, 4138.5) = -0.080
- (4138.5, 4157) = -0.065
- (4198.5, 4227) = -0.014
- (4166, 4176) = -0.046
